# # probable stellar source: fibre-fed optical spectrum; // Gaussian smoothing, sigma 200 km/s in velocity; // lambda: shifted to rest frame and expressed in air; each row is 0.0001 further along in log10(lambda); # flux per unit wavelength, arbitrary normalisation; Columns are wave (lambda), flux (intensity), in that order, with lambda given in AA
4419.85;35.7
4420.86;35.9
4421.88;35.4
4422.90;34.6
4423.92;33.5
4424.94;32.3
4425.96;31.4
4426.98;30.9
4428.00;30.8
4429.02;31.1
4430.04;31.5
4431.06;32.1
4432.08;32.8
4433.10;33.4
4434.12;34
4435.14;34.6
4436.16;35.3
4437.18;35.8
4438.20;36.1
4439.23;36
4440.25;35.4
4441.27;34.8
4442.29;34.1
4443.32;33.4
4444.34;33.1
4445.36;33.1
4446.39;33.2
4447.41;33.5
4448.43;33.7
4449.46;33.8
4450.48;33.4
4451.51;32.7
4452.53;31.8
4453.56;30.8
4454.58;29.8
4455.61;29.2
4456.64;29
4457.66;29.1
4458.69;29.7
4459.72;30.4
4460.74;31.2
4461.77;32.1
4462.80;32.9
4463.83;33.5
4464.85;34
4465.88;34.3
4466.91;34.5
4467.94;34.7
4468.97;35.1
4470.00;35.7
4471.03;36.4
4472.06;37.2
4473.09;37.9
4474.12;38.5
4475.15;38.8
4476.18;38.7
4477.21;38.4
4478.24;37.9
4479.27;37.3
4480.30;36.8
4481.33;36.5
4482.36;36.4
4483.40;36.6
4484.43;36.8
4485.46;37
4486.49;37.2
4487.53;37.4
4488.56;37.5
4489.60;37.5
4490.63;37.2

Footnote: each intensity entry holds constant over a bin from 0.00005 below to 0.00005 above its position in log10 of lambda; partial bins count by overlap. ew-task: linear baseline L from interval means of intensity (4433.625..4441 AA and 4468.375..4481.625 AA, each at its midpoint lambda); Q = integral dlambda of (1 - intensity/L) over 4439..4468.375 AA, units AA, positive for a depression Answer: 2.9 AA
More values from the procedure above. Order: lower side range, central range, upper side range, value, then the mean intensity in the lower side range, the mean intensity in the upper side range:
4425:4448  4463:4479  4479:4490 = -0.1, 33.5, 37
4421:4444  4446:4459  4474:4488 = 1.3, 33.6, 37.4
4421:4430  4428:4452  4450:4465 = -1.3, 32.6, 31.2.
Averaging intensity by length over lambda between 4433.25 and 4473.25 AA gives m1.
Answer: 33.4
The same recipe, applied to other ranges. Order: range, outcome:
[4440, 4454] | 33.3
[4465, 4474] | 35.7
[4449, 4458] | 31.1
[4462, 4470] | 34.2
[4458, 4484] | 35.4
